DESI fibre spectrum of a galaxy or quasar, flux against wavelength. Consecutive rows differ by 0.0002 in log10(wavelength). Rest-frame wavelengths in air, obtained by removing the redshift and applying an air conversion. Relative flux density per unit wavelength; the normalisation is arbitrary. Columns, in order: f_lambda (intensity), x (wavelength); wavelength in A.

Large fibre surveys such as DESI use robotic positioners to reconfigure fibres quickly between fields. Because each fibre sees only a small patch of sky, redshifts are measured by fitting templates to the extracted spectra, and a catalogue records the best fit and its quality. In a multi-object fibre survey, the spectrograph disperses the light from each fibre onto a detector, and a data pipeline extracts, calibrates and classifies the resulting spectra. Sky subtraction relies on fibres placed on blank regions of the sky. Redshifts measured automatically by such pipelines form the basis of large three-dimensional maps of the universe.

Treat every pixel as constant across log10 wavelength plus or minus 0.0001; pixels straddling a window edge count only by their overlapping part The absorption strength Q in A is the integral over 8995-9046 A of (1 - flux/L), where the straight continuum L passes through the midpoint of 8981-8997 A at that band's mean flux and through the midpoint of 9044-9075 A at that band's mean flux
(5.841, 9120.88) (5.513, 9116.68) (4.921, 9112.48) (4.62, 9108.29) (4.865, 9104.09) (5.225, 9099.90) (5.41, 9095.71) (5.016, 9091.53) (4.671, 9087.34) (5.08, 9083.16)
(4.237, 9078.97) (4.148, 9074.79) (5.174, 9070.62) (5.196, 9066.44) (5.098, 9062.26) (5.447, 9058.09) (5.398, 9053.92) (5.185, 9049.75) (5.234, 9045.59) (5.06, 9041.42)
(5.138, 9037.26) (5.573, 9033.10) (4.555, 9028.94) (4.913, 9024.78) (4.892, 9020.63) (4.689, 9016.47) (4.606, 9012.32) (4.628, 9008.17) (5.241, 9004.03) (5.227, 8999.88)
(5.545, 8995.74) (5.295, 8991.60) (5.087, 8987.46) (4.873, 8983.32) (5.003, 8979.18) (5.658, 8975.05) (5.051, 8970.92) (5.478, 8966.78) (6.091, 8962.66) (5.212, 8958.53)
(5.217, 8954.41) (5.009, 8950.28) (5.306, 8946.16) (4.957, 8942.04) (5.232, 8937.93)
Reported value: 1.7 A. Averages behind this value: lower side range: 5.18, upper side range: 5.17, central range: 5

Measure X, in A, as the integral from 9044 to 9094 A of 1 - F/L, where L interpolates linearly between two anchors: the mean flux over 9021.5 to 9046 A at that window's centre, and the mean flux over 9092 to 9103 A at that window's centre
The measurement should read 1.6 A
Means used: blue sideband 5.06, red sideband 5.24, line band 4.99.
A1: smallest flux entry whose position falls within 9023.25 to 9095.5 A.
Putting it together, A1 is 4.148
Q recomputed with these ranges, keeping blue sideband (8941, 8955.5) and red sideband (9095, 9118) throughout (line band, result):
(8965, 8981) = -0.58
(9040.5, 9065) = -0.79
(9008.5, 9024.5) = 1.12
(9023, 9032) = 0.48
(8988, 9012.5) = -0.12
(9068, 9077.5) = 0.77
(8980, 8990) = 0.22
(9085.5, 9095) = 0.25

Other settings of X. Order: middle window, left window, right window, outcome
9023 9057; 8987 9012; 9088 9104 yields -0.07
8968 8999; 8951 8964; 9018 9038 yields 0.23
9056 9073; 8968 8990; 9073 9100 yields -1.17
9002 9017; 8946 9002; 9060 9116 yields 1.08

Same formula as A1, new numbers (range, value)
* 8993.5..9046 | 4.555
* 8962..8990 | 4.873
